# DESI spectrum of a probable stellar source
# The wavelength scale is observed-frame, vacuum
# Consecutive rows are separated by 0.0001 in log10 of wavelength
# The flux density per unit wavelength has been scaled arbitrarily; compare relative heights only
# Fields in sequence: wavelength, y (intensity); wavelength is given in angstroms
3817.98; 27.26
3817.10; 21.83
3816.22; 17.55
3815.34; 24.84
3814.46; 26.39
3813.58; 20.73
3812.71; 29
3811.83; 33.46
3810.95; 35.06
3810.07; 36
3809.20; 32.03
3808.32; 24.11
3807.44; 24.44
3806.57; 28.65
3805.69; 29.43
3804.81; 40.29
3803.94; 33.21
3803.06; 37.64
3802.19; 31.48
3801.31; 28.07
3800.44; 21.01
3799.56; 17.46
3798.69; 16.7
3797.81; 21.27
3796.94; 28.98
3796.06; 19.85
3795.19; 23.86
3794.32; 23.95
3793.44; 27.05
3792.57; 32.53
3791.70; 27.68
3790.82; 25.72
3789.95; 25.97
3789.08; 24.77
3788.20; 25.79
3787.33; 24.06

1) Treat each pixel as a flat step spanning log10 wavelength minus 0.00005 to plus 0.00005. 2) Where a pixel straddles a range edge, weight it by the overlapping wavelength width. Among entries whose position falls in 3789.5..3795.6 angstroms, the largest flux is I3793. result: 32.53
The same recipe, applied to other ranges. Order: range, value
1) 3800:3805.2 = 40.29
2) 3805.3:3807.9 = 29.43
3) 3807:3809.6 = 32.03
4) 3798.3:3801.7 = 28.07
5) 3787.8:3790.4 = 25.97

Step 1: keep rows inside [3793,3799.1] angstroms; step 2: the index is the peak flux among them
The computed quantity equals 28.98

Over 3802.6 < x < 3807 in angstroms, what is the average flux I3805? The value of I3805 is 33.8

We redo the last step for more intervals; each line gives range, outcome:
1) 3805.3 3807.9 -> 27.4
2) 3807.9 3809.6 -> 28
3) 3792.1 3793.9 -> 29.7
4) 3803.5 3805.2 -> 36.7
